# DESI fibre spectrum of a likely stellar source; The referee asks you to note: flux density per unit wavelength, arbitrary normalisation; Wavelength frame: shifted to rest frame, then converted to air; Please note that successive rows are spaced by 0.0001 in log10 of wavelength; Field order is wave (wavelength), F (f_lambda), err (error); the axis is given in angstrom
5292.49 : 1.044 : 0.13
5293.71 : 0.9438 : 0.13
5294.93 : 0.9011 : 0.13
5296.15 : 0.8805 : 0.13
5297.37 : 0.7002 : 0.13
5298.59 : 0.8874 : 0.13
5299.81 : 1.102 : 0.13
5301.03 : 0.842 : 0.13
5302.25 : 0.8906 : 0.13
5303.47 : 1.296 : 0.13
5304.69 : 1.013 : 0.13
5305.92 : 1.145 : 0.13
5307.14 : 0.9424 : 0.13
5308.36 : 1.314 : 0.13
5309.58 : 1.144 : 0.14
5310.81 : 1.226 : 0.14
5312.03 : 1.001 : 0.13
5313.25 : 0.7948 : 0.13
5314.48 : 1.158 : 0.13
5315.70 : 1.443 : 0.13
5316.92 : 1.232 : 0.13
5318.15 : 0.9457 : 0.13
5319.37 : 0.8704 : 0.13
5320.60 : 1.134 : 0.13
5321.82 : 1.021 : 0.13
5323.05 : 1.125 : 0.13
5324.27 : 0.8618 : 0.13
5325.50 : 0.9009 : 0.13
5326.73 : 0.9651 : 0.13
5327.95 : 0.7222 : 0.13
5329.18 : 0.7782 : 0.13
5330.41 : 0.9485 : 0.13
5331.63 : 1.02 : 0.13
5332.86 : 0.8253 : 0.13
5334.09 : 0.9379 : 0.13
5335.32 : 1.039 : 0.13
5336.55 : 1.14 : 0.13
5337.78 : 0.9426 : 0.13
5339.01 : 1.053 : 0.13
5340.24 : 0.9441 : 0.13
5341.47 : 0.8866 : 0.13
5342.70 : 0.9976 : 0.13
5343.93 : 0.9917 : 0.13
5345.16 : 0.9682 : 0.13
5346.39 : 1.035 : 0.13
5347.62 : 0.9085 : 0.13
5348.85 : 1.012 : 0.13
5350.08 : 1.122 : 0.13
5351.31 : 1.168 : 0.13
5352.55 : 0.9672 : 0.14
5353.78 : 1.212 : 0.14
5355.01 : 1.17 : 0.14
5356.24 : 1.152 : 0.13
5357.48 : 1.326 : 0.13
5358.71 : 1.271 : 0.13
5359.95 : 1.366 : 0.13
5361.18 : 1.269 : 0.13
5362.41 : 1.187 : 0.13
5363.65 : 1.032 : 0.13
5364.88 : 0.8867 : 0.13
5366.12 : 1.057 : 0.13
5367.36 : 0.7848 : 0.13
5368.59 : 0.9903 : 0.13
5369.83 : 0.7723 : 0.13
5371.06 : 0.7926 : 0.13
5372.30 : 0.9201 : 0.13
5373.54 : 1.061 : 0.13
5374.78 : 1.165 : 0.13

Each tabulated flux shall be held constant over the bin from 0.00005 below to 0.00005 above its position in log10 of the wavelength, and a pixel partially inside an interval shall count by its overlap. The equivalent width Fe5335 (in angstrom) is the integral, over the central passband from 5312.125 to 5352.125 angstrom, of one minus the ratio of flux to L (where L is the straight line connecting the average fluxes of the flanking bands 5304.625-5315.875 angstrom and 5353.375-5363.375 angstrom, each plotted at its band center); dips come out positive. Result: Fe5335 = 5.8 angstrom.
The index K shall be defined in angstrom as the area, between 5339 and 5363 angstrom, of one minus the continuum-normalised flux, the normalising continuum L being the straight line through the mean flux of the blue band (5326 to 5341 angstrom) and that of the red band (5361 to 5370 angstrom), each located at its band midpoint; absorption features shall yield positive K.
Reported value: -3.2 angstrom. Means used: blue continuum 0.942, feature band 1.1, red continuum 0.995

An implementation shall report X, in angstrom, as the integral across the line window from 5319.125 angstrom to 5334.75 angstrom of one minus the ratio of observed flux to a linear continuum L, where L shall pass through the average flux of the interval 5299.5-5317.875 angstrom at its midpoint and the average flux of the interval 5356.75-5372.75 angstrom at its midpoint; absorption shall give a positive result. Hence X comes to 2.2 angstrom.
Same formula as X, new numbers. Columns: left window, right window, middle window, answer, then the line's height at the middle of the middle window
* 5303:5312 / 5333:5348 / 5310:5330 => 1.3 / 1.08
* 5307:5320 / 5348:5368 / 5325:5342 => 2.7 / 1.11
